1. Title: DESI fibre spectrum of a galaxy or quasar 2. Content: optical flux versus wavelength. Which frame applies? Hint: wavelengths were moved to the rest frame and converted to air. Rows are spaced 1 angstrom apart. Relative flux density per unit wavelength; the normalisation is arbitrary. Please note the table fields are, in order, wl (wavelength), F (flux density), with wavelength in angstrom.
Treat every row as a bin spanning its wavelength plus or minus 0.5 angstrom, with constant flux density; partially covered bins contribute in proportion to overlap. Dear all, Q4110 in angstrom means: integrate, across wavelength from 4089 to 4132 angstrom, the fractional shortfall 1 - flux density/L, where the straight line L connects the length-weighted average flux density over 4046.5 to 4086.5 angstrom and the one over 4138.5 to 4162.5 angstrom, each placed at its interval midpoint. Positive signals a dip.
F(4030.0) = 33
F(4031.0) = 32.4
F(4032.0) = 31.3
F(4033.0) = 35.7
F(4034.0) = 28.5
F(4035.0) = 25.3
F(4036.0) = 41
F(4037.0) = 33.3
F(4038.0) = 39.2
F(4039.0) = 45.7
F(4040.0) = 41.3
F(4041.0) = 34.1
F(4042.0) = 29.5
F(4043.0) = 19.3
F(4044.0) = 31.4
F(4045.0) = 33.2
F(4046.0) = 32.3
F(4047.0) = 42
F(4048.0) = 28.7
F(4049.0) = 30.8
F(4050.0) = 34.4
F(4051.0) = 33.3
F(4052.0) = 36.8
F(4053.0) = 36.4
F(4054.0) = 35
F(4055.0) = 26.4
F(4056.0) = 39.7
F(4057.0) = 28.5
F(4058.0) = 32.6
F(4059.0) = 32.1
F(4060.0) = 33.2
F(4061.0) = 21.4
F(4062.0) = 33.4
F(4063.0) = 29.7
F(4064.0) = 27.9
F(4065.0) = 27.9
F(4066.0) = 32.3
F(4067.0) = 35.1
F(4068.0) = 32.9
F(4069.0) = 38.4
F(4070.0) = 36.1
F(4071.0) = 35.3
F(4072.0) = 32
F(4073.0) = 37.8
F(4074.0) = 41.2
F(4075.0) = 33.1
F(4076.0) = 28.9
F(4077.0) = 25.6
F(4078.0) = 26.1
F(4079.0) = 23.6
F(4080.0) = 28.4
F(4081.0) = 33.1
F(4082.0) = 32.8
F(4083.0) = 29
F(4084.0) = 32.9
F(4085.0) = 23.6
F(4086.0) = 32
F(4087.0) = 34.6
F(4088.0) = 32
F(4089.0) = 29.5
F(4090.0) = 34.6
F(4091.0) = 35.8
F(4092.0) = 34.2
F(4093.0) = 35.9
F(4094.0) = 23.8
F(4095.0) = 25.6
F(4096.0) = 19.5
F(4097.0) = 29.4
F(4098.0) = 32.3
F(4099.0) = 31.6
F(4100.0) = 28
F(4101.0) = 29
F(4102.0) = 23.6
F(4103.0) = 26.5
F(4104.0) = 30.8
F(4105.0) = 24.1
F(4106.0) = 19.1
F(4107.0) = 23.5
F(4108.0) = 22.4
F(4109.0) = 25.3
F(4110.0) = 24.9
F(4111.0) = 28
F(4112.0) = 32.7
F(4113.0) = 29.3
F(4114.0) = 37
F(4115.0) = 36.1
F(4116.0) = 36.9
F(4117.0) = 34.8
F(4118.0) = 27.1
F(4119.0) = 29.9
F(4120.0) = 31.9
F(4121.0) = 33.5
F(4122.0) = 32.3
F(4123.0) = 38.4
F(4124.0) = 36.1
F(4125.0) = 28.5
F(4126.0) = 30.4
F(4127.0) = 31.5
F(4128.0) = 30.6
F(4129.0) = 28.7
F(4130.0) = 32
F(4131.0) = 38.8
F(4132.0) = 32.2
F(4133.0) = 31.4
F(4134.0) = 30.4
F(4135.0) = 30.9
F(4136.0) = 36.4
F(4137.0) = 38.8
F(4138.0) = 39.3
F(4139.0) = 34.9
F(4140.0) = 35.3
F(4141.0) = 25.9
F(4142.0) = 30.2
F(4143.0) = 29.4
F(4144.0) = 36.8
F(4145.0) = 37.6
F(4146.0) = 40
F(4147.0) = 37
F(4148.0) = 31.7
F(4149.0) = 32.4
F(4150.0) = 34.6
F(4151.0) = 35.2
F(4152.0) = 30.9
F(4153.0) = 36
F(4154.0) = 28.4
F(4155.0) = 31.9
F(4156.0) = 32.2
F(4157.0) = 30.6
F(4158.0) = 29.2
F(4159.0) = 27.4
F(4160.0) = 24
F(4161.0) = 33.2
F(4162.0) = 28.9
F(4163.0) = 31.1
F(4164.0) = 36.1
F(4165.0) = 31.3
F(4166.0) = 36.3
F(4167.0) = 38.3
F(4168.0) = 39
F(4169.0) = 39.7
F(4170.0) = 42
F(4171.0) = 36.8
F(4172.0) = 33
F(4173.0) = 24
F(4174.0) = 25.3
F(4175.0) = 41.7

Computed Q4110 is 2.7 angstrom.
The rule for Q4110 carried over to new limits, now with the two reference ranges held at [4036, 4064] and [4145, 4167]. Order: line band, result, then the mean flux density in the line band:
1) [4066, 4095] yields 0.9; 32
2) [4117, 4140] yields -0.2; 33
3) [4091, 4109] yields 3.1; 27.2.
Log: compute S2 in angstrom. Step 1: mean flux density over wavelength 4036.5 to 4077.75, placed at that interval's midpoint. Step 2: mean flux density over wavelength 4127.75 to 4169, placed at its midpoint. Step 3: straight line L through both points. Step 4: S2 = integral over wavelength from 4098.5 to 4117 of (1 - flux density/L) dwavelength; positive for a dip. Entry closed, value 2.6 angstrom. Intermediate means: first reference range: 33.1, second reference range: 33.2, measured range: 28.4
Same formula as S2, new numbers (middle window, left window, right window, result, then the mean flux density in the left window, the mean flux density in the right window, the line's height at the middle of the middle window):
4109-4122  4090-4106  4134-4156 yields -0.5 angstrom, 28.6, 33.9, 30.5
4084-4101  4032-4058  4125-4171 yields 1.7 angstrom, 33.6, 33.3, 33.5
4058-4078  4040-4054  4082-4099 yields -0.3 angstrom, 32.9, 30.4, 31.7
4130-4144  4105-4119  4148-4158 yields -1.1 angstrom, 28.9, 32.3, 30.9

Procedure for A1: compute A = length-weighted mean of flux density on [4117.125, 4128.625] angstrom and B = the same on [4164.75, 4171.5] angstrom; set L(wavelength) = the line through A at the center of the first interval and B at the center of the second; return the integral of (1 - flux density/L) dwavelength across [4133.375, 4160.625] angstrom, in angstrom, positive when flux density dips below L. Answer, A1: 1.7 angstrom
